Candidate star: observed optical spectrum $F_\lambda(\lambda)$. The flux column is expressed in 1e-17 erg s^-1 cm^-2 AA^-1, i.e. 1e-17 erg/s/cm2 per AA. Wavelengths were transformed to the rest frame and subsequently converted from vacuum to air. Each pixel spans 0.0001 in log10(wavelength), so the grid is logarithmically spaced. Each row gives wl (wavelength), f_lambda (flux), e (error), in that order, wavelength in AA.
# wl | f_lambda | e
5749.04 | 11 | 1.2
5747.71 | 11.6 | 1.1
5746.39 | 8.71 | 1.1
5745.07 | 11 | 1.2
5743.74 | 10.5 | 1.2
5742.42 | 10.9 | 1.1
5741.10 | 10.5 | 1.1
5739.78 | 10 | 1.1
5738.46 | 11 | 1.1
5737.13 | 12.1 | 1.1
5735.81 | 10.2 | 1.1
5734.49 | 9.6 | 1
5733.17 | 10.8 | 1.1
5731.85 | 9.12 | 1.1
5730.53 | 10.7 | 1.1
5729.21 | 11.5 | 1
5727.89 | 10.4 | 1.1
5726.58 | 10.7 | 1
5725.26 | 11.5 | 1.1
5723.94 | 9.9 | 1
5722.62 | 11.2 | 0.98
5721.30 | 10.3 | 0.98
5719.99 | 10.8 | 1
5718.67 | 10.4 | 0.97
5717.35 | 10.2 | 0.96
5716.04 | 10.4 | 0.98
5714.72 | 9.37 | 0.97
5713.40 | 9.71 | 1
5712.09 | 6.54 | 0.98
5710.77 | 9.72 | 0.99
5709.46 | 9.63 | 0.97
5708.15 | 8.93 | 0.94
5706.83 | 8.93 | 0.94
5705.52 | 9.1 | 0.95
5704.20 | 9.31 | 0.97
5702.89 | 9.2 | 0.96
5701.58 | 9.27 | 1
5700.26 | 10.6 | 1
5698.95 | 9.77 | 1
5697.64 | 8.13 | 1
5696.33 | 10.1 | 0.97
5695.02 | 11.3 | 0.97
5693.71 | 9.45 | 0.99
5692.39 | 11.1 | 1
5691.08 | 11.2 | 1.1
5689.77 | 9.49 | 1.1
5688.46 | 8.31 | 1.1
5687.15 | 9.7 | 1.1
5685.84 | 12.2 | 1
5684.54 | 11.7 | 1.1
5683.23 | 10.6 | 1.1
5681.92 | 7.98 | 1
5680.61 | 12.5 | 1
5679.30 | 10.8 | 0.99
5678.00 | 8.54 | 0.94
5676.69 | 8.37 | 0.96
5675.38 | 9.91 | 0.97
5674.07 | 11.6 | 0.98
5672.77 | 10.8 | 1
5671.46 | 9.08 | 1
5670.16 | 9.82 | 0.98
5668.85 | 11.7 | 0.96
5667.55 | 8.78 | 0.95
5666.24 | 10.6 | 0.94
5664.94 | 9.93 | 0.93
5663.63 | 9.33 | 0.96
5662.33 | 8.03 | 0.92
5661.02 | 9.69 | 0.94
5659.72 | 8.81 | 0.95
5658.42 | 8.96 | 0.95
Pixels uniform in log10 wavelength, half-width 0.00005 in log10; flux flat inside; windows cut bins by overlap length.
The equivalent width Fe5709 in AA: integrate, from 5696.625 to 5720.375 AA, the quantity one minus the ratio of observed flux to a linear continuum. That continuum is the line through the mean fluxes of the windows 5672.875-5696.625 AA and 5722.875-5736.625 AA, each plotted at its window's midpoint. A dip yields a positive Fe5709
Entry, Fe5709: 2.2 AA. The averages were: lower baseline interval 10.3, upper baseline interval 10.5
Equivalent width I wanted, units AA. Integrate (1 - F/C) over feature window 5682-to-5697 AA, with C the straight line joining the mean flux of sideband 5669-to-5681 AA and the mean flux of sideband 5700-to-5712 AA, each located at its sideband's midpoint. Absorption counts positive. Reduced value -1.0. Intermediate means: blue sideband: 10.2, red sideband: 9.23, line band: 10.4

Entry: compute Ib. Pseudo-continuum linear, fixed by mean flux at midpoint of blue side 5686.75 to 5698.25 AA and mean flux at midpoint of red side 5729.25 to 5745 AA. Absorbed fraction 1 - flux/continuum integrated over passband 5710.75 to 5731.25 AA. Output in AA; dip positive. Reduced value 0.2 AA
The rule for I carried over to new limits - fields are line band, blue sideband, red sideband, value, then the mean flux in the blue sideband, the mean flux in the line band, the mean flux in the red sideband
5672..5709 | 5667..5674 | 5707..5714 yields -1.6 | 10.2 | 9.95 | 8.91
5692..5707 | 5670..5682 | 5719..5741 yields 0.9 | 10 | 9.69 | 10.6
